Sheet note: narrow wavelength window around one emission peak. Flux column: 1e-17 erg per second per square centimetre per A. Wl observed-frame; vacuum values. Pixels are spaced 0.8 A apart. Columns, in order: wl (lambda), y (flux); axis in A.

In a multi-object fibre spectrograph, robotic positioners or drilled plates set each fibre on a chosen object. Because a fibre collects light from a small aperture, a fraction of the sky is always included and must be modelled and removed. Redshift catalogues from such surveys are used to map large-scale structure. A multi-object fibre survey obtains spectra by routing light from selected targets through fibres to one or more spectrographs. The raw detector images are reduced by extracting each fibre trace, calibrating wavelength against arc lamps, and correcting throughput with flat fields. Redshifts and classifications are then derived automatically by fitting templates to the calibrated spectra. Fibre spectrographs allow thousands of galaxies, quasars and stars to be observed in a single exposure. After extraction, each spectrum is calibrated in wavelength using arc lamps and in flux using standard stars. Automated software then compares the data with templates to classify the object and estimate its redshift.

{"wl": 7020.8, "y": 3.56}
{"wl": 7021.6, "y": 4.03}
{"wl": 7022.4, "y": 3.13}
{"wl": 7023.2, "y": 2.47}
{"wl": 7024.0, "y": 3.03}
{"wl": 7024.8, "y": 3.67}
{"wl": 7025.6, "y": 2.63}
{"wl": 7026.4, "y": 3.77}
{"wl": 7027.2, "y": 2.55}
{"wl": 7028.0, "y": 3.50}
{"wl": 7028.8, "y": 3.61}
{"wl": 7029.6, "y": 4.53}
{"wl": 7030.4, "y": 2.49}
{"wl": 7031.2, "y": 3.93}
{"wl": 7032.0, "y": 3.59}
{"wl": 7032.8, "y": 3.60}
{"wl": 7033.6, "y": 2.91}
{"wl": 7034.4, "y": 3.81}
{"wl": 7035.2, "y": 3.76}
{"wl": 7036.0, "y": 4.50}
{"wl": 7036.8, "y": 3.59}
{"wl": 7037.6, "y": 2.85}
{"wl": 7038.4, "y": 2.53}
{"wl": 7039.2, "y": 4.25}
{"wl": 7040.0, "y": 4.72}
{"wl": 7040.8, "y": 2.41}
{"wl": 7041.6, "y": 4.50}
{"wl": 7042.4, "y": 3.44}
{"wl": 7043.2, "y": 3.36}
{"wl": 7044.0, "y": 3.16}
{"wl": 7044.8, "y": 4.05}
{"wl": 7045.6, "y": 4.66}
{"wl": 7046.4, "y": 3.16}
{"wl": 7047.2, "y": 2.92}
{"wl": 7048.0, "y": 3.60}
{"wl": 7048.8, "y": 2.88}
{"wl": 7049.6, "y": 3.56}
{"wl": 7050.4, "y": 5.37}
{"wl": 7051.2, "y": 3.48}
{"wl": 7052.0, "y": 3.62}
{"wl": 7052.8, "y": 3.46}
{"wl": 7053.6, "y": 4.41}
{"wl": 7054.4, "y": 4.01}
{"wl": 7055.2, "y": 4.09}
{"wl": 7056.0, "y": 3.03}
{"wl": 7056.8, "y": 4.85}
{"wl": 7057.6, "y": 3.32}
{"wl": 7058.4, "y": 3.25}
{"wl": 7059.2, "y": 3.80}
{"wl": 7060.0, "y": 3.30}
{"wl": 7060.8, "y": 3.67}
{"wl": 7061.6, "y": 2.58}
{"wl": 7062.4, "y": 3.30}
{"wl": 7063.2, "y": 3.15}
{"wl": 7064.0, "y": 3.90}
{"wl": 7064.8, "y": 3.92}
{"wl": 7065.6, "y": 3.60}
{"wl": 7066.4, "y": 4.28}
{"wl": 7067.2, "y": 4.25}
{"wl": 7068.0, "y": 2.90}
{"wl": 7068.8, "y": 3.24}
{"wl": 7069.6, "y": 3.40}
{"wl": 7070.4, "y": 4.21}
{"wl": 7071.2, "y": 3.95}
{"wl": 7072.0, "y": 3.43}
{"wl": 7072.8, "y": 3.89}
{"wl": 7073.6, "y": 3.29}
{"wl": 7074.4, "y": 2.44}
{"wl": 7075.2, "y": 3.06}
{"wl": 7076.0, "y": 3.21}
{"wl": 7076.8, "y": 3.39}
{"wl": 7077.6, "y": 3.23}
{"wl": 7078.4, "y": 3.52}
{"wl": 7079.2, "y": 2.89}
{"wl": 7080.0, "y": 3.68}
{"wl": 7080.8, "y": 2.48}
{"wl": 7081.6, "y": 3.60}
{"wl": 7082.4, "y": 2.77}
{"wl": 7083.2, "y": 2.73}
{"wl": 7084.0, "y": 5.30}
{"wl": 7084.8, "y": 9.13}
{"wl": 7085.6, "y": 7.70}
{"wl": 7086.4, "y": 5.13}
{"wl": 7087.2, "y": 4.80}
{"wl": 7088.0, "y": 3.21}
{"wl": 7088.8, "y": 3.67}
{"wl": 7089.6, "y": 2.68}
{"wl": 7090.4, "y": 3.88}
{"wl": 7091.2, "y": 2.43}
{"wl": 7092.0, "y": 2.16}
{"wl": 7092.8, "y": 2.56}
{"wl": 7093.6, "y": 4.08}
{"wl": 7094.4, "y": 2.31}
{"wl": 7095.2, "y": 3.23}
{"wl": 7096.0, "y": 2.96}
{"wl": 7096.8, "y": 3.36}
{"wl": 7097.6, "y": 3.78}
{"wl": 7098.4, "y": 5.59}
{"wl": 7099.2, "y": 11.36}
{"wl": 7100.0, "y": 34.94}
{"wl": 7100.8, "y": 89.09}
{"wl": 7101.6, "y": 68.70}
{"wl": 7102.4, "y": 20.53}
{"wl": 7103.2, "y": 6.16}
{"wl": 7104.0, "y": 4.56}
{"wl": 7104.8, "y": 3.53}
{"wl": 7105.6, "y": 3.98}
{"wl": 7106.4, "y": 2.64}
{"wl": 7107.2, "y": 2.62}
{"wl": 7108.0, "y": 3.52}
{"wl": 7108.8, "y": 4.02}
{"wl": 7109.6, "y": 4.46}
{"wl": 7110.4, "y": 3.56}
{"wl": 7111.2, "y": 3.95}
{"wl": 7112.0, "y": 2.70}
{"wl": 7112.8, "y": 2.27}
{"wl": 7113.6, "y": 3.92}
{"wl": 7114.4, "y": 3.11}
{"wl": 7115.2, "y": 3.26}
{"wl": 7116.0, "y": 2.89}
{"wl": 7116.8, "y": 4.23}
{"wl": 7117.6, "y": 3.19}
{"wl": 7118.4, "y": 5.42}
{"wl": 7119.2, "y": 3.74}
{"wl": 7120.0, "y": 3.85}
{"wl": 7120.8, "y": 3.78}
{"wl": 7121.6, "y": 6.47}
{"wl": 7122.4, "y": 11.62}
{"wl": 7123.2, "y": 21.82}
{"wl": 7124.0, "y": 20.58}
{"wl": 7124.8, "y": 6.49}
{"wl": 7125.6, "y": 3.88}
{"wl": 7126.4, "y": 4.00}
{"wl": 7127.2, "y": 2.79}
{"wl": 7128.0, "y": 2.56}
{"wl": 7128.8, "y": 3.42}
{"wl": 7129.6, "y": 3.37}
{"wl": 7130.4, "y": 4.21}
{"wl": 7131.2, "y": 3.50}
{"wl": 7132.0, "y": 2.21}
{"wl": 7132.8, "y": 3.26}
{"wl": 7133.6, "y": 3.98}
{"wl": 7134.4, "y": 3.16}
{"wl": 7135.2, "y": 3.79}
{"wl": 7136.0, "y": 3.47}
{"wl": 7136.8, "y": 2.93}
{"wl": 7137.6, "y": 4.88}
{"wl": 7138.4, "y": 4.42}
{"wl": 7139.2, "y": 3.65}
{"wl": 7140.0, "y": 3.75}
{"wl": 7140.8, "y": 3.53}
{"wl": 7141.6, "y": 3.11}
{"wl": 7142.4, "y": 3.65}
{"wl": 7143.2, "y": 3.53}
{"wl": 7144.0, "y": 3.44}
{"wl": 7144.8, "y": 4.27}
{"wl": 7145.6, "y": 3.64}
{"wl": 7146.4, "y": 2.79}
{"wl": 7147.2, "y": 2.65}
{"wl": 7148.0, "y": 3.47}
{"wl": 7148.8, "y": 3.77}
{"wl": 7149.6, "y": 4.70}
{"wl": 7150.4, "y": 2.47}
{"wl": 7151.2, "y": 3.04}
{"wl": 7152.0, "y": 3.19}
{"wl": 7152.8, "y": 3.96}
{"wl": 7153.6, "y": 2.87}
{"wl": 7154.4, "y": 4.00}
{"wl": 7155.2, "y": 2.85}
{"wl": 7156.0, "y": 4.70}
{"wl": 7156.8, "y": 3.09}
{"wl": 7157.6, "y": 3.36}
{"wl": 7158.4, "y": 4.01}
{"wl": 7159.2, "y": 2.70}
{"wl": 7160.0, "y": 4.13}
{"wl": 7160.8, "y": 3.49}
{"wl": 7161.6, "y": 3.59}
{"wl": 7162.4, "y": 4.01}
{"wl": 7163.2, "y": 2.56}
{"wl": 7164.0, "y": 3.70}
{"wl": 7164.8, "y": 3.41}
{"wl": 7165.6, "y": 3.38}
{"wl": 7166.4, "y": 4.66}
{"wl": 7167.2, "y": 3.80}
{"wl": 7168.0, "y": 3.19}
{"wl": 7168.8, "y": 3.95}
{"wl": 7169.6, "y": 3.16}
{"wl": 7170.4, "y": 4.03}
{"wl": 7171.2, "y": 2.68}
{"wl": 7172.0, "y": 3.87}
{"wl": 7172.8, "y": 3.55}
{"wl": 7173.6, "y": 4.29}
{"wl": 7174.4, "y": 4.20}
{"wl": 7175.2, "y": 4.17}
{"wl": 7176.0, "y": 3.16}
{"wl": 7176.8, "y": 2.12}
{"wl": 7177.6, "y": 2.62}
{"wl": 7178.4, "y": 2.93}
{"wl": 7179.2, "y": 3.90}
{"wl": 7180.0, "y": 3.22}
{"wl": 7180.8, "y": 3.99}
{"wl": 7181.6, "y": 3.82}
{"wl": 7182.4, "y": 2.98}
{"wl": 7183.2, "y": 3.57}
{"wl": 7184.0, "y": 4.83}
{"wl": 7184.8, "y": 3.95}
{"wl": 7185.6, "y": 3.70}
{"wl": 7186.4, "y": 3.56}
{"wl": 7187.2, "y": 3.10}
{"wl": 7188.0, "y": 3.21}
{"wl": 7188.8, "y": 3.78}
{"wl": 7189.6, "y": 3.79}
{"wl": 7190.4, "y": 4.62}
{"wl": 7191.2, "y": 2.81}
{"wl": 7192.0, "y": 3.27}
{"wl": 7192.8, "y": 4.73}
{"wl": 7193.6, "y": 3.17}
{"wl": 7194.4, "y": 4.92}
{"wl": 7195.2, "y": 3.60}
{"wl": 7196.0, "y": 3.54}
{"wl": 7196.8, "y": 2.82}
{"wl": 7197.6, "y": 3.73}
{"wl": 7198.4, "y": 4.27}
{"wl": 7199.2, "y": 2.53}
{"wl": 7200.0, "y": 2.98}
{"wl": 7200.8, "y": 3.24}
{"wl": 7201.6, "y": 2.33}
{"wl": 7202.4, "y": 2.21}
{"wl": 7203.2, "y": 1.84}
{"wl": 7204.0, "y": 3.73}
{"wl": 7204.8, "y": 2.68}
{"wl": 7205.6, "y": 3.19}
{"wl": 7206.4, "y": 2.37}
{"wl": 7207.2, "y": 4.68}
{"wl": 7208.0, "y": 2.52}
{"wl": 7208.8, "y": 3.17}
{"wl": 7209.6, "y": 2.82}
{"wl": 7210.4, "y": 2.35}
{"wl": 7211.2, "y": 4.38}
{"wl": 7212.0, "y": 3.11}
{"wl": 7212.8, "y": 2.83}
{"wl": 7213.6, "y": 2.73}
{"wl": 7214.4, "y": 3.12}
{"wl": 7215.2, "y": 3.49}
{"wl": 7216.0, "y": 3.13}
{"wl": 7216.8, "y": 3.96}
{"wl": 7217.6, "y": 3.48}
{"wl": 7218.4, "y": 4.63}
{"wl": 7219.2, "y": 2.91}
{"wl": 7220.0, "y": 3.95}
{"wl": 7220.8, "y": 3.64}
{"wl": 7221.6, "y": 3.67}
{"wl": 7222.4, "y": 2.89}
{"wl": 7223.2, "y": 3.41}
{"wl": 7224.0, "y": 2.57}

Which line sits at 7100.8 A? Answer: H-alpha 6563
